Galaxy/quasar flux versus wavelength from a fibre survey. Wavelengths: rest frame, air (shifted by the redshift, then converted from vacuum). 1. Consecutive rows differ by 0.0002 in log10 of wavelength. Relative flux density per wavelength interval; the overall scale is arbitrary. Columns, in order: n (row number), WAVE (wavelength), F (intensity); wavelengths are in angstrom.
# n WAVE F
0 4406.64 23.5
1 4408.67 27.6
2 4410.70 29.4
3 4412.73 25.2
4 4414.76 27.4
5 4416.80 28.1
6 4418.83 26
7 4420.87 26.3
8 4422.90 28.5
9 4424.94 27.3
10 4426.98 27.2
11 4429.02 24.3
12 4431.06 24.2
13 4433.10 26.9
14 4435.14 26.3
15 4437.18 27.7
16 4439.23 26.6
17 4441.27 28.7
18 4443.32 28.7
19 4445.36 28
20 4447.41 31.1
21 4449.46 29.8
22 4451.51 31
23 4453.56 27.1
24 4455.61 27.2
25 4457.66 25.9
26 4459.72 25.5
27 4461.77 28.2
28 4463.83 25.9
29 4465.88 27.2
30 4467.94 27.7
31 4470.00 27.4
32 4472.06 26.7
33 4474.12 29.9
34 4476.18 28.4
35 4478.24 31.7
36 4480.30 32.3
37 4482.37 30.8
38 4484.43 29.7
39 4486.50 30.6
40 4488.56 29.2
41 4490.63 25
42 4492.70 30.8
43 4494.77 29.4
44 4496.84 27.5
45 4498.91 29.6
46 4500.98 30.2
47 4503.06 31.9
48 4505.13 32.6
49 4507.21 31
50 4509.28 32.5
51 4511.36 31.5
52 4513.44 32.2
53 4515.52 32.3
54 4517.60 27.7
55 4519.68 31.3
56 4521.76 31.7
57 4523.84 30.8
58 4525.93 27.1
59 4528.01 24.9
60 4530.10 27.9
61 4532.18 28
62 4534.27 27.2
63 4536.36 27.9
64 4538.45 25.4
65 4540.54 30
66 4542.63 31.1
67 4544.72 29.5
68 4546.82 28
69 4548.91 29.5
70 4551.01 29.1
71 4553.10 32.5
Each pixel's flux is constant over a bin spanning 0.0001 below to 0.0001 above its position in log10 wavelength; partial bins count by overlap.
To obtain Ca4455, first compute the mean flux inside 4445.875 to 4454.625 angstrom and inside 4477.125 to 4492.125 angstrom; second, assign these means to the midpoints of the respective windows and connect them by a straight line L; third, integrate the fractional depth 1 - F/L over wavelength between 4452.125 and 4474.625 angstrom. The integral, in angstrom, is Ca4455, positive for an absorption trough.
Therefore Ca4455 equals 2.0 angstrom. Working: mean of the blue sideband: 29.6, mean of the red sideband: 29.9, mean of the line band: 27.2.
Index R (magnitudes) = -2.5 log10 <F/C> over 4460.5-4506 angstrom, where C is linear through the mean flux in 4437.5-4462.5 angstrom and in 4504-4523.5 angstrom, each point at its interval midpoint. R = 0.02 mag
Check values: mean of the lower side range 28.1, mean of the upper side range 31.4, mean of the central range 29.2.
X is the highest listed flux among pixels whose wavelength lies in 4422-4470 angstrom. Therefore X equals 31.1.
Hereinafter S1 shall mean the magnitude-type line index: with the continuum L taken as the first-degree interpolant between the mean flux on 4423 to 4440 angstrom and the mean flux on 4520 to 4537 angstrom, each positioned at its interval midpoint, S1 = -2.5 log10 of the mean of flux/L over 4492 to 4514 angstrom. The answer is -0.11 mag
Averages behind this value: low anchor 26.4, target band 30.8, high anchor 28.3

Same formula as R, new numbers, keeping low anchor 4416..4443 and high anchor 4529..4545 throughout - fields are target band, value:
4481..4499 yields -0.059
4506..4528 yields -0.093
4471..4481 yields -0.086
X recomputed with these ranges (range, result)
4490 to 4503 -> 30.8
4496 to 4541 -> 32.6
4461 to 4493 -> 32.3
